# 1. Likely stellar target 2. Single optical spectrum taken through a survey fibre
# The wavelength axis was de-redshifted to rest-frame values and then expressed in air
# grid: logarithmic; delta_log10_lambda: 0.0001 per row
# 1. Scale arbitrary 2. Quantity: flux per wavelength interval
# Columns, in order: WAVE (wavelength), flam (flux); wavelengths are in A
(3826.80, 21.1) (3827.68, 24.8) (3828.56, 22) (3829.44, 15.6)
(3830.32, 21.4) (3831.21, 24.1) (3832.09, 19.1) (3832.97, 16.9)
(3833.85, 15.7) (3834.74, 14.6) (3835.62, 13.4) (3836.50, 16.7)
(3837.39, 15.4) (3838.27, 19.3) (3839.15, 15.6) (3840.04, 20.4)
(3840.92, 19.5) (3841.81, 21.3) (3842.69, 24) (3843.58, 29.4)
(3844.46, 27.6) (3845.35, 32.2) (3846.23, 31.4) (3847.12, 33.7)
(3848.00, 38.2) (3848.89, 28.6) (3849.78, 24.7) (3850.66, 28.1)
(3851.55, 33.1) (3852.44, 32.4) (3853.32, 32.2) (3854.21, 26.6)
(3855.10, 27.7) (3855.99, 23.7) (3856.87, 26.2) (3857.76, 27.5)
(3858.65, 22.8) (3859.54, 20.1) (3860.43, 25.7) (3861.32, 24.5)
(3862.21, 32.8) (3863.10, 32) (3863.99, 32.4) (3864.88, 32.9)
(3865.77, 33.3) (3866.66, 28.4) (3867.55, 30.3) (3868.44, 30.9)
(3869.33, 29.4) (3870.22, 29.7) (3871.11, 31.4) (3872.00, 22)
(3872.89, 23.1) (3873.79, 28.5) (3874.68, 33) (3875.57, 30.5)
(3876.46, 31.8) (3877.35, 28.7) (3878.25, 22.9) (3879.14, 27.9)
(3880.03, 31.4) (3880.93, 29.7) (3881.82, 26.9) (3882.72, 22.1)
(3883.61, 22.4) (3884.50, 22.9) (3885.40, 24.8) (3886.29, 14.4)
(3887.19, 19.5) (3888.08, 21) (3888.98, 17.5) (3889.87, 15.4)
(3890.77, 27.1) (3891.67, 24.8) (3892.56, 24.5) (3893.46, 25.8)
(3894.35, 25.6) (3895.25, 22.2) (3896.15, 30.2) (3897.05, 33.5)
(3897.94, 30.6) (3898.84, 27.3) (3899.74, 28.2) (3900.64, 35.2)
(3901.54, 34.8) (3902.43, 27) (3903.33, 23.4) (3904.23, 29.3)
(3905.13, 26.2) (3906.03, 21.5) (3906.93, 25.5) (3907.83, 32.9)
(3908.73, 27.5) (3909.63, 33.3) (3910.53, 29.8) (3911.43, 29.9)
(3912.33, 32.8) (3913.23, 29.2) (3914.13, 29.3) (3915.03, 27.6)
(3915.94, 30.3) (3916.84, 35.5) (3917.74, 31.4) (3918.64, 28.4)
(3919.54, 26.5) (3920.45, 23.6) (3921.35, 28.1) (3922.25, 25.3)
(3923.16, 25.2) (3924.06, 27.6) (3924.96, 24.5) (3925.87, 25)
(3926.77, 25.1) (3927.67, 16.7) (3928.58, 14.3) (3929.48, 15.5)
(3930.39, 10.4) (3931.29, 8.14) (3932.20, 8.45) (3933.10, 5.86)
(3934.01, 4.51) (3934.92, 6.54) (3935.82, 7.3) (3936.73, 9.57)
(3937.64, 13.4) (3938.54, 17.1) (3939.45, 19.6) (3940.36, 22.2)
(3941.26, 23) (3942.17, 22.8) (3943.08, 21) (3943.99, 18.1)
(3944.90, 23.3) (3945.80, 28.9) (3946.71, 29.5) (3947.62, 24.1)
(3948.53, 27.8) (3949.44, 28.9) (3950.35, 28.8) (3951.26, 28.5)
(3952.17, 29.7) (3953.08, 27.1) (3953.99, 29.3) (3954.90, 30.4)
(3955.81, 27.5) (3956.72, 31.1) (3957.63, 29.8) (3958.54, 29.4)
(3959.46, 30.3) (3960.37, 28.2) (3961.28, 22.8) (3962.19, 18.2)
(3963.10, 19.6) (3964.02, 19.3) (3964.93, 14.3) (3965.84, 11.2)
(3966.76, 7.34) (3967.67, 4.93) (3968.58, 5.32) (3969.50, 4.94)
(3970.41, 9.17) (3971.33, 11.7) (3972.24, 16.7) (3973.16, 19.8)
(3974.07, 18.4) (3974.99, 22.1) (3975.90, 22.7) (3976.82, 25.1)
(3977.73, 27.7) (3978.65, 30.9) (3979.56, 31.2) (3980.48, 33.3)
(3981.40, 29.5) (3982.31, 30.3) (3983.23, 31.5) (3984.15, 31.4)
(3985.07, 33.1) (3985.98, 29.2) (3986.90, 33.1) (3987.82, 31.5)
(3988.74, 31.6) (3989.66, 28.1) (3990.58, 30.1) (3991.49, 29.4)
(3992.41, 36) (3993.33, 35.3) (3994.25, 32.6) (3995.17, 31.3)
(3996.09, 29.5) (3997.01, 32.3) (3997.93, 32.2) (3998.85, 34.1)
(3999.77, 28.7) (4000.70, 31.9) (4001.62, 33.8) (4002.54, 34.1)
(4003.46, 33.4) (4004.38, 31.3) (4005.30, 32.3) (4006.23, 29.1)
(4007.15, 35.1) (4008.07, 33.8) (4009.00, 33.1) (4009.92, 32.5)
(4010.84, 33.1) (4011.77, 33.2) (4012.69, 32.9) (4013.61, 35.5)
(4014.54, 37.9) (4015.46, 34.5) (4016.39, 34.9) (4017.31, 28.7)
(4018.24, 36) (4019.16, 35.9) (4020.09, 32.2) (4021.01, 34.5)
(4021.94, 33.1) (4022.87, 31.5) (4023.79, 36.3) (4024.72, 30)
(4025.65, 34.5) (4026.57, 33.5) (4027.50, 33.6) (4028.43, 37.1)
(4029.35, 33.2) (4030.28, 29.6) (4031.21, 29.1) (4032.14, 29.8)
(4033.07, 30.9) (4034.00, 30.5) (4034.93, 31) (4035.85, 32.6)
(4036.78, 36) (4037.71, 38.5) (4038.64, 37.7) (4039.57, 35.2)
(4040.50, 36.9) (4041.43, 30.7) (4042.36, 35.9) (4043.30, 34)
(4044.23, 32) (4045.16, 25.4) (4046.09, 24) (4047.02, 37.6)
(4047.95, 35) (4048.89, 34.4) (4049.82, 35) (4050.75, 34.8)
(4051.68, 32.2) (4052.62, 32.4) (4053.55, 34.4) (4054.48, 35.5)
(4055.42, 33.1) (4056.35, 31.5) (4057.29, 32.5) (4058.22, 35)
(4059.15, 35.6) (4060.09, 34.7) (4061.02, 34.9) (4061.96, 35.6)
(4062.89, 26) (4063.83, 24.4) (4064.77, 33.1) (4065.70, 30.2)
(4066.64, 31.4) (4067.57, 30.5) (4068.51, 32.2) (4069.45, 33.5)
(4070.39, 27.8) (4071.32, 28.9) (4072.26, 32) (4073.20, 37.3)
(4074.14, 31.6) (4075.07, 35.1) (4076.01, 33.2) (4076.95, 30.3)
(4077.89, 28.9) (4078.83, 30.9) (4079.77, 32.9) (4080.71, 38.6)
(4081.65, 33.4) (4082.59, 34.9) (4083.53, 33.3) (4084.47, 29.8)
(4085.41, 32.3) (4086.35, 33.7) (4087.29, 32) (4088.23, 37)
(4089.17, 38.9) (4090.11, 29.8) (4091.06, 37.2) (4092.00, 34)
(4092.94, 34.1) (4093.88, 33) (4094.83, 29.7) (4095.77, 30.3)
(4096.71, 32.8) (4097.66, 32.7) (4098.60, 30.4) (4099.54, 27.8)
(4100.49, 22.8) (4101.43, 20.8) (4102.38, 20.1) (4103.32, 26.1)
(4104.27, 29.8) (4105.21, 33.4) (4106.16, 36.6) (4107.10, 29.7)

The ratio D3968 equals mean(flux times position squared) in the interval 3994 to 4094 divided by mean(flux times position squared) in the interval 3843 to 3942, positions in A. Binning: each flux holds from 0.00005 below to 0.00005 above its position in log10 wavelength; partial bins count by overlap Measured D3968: 1.40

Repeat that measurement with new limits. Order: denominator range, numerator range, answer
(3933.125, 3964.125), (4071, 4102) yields 1.51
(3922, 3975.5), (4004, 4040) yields 1.77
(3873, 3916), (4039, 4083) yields 1.32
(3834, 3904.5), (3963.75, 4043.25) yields 1.20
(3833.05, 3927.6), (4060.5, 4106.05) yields 1.31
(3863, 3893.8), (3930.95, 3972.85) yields 0.76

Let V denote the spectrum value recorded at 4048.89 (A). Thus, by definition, 34.4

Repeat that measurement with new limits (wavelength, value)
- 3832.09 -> 19.1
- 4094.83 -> 29.7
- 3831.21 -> 24.1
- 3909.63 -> 33.3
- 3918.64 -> 28.4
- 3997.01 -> 32.3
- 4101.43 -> 20.8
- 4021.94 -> 33.1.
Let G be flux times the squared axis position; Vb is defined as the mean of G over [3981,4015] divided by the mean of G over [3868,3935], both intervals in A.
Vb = 1.35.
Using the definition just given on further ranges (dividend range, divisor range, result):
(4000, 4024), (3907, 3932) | 1.37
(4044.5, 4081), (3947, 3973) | 1.60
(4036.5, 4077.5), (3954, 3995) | 1.39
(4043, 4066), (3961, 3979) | 2.06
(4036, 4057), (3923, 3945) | 2.18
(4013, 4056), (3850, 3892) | 1.35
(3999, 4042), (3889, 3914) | 1.27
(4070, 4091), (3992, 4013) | 1.05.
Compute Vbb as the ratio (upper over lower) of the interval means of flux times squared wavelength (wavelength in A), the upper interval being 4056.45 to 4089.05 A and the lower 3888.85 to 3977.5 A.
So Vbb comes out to 1.53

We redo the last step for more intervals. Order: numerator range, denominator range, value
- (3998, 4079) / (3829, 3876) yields 1.39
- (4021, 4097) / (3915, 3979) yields 1.66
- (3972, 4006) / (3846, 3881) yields 1.10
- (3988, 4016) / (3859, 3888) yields 1.28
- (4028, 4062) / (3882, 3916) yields 1.36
